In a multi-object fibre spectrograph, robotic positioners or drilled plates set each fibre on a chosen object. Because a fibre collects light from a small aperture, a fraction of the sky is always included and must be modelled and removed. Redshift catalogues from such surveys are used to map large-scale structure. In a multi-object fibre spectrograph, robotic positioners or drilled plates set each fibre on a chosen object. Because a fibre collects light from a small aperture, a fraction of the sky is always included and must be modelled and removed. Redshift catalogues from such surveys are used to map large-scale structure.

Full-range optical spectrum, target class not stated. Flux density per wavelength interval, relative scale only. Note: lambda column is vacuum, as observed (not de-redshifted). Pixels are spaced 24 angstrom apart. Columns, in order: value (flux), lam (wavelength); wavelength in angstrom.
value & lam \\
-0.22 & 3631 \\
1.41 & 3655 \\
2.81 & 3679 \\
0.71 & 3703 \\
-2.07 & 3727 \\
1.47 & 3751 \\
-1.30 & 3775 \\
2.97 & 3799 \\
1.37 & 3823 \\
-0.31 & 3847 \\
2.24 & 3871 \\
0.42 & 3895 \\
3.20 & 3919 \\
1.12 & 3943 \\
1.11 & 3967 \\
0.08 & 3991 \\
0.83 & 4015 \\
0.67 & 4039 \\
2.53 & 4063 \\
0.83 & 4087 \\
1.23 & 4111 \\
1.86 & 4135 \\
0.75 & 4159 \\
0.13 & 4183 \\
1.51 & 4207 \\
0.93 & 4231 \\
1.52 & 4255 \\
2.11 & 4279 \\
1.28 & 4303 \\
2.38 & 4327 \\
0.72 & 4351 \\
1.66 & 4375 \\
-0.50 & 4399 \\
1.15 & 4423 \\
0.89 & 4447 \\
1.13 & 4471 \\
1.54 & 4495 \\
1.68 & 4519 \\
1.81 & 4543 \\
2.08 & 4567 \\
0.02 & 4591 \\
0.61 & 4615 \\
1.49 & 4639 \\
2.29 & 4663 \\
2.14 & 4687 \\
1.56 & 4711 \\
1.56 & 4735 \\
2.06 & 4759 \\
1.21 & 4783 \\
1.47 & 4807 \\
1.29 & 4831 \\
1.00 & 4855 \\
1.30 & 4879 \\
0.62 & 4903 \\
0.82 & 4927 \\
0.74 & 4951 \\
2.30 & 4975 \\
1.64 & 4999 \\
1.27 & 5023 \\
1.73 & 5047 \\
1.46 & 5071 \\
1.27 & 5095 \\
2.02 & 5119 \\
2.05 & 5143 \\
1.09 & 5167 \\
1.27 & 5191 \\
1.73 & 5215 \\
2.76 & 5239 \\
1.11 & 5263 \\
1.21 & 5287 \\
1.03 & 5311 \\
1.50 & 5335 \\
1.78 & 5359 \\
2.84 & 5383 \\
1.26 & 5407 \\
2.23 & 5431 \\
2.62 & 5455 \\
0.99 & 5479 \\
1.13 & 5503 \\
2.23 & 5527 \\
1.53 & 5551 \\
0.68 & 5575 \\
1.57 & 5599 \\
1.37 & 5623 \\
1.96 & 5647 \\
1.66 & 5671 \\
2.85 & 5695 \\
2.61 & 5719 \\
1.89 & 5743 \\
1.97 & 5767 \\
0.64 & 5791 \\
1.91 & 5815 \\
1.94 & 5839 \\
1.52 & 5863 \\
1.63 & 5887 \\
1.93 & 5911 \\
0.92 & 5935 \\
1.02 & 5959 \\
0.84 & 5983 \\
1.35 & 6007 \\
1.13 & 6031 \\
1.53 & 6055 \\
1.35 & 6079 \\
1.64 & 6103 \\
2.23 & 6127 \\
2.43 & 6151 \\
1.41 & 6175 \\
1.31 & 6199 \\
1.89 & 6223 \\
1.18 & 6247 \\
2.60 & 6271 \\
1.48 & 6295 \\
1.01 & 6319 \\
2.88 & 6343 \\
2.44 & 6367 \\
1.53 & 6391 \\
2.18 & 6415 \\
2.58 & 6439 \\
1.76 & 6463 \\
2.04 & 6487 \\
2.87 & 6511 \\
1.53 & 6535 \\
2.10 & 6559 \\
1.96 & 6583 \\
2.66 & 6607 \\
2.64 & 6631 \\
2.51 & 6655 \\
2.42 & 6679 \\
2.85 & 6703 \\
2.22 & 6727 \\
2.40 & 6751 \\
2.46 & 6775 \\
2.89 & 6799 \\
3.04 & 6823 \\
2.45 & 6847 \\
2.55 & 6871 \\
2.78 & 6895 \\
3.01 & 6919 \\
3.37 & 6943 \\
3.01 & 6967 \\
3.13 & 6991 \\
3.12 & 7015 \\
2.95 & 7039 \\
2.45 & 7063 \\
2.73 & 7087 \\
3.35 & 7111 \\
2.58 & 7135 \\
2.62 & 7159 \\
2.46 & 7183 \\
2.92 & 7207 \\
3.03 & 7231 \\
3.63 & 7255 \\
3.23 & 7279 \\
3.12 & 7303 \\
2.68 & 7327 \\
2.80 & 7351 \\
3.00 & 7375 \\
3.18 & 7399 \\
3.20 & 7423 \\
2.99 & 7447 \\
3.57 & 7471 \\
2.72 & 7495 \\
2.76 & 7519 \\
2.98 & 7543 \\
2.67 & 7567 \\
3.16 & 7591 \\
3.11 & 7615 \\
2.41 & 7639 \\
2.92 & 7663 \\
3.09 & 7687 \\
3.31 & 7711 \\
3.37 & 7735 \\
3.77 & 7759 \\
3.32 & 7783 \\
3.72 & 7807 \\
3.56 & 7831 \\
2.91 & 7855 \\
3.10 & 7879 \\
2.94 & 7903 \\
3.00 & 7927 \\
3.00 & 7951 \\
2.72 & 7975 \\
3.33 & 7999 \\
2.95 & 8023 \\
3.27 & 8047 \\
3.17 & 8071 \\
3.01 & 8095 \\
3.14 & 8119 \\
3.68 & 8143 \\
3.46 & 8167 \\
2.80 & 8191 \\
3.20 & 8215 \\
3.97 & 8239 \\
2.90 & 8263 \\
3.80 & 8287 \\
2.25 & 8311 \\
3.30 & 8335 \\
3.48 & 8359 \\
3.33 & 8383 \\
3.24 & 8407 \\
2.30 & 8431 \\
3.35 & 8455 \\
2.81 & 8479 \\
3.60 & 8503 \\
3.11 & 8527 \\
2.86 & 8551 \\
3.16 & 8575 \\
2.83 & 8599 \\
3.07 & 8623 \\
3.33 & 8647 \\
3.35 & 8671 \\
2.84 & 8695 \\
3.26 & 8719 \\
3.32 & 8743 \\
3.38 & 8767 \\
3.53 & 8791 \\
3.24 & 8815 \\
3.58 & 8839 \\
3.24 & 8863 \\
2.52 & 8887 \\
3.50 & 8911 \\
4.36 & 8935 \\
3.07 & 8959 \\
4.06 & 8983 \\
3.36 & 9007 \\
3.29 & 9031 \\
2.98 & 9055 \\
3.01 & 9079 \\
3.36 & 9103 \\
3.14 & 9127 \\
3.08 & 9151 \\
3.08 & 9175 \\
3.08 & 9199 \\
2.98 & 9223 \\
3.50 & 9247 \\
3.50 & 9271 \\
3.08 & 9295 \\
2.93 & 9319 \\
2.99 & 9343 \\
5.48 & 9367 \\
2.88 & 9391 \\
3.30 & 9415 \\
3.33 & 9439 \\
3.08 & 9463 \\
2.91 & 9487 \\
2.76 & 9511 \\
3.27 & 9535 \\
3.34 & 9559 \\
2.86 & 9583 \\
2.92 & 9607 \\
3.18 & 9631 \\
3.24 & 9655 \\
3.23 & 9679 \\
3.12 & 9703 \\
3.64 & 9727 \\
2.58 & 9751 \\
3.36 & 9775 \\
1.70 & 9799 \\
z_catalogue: 0.645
